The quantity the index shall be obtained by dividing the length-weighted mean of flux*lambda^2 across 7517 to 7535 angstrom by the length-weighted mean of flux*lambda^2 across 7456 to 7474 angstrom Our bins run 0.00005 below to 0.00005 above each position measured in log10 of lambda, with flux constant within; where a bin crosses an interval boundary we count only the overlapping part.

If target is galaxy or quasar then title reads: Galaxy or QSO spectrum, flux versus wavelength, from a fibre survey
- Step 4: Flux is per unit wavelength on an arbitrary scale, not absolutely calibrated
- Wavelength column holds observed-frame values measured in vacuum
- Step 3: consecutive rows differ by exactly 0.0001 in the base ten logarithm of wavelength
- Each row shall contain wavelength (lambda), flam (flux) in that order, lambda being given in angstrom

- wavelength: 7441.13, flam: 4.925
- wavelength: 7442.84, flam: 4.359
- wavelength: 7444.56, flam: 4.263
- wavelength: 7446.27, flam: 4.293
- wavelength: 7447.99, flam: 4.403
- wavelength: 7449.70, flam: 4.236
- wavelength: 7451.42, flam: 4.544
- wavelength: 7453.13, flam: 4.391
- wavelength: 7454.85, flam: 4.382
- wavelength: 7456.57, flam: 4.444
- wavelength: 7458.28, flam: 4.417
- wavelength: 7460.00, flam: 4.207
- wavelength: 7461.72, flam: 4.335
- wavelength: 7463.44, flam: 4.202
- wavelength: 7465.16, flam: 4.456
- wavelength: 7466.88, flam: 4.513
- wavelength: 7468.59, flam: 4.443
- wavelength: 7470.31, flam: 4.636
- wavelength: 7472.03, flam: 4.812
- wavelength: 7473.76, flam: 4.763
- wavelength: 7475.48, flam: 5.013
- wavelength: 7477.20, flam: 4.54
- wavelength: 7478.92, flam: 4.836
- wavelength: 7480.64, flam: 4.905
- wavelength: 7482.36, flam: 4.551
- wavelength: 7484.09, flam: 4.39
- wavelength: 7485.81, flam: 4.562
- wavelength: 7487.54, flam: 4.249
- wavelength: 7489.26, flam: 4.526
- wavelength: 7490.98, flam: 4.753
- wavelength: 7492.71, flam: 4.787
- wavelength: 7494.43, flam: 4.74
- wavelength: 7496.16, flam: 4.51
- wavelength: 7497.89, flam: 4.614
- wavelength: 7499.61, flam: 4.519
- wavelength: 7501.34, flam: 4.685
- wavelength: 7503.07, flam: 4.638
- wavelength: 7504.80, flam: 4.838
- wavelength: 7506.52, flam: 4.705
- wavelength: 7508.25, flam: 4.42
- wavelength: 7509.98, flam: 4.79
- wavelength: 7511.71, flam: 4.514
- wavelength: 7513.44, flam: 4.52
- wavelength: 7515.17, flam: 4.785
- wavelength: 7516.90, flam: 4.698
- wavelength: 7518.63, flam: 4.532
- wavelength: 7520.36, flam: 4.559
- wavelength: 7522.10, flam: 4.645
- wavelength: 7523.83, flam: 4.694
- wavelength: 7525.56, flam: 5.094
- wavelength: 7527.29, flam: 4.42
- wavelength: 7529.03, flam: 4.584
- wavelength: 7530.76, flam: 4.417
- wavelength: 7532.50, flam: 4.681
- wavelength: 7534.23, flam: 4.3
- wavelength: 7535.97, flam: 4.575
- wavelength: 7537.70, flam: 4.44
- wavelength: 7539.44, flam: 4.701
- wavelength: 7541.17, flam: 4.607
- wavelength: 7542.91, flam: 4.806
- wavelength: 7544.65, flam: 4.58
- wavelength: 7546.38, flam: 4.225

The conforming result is 1.05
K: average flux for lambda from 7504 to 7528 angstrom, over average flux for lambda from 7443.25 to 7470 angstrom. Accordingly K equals 1.07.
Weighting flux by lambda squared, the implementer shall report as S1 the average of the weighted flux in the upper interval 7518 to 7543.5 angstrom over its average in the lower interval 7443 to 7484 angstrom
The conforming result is 1.0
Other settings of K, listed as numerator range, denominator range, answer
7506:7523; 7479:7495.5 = 1.00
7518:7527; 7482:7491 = 1.05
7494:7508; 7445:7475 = 1.04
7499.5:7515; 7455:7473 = 1.04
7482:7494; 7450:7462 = 1.04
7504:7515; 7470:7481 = 0.97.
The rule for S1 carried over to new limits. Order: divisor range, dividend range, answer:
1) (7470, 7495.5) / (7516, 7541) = 1.00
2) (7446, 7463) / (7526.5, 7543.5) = 1.07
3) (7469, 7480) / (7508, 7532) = 0.98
